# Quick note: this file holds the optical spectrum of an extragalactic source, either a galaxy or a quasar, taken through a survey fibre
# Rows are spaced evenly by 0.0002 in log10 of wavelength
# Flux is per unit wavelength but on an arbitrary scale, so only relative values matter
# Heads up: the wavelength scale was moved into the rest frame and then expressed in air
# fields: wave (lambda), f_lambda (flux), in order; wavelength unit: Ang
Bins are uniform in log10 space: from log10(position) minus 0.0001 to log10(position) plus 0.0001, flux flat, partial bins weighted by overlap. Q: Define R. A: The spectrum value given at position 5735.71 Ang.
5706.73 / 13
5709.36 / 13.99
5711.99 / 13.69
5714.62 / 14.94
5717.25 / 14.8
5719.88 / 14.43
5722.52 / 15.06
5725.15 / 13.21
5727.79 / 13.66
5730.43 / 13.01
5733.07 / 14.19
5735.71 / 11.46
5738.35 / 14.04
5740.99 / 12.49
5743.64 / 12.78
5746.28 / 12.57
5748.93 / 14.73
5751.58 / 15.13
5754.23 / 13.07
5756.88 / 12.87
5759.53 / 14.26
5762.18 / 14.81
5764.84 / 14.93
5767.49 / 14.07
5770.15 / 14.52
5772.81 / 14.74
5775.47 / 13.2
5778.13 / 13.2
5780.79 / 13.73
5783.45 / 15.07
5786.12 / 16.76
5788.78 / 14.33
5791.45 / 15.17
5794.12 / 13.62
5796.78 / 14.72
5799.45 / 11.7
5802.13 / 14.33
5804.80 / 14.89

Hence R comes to 11.46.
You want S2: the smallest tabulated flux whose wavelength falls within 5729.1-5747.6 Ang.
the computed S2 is 11.46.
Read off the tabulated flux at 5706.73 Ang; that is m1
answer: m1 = 13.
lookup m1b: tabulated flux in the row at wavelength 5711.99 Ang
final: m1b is 13.69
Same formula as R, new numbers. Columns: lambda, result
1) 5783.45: 15.07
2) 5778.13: 13.2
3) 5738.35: 14.04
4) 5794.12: 13.62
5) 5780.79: 13.73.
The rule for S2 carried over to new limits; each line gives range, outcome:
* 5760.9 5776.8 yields 13.2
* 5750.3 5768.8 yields 12.87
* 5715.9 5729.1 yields 13.21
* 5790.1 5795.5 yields 13.62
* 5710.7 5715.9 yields 13.69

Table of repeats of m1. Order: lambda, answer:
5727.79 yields 13.66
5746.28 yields 12.57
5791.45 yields 15.17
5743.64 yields 12.78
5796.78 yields 14.72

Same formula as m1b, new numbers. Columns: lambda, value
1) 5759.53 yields 14.26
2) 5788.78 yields 14.33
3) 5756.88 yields 12.87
